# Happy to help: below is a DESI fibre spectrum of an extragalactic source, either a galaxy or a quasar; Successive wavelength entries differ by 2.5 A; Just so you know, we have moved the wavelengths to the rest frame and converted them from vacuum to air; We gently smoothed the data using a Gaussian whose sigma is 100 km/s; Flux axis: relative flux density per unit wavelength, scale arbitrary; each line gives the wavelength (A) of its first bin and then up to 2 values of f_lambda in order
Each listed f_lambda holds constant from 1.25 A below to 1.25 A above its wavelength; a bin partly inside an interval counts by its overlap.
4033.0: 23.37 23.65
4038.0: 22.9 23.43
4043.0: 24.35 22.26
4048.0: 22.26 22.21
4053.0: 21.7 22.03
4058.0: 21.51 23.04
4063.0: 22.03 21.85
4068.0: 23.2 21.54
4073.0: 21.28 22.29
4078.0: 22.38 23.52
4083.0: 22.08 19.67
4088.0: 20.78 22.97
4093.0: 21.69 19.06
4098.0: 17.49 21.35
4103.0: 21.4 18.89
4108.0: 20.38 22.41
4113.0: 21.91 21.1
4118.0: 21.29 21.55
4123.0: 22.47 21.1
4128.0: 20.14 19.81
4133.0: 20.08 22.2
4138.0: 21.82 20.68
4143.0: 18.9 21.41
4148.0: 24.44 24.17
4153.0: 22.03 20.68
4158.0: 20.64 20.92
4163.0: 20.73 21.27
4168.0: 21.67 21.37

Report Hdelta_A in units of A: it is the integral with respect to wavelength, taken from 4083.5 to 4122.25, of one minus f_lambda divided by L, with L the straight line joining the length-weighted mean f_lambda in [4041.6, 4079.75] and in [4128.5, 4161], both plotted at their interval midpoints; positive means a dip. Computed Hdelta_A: 1.72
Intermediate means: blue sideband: 22.3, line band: 20.8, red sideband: 21.3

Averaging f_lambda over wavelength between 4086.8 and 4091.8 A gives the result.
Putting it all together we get 21.9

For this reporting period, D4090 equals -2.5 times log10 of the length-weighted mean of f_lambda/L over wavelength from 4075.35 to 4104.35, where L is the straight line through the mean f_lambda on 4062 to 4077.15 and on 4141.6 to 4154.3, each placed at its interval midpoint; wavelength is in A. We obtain 0.05 mag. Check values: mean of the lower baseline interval 22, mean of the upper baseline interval 22.2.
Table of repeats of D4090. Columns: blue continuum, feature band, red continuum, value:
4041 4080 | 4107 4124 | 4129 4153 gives 0.009 mag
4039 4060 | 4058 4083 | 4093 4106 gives -0.045 mag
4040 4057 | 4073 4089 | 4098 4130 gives 0.001 mag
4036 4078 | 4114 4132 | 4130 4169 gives 0.030 mag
